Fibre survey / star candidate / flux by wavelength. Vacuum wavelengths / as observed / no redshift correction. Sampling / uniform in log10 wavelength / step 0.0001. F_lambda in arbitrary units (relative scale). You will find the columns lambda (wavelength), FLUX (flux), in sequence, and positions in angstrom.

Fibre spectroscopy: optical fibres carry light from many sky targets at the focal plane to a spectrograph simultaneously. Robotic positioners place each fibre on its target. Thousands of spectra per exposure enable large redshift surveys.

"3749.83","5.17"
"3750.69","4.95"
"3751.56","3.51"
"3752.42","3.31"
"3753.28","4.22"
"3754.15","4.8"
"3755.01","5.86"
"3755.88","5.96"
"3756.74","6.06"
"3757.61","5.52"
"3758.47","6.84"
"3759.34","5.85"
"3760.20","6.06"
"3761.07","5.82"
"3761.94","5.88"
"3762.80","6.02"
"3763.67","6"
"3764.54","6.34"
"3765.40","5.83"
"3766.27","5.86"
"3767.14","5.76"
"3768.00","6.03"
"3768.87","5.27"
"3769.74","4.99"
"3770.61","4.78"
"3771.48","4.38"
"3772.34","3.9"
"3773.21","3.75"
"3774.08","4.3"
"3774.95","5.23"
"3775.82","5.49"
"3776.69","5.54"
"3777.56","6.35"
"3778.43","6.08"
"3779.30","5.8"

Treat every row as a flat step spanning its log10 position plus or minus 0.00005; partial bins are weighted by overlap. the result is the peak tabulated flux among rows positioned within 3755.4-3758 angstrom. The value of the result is 6.06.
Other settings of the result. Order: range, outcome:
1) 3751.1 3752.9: 3.51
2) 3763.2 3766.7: 6.34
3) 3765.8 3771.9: 6.03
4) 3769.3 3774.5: 4.99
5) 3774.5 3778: 6.35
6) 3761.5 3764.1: 6.02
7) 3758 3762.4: 6.84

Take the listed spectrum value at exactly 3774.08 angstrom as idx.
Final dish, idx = 4.3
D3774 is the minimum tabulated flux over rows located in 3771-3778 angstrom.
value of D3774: 3.75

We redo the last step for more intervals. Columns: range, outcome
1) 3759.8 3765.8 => 5.82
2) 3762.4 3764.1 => 6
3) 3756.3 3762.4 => 5.52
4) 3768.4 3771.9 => 4.38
